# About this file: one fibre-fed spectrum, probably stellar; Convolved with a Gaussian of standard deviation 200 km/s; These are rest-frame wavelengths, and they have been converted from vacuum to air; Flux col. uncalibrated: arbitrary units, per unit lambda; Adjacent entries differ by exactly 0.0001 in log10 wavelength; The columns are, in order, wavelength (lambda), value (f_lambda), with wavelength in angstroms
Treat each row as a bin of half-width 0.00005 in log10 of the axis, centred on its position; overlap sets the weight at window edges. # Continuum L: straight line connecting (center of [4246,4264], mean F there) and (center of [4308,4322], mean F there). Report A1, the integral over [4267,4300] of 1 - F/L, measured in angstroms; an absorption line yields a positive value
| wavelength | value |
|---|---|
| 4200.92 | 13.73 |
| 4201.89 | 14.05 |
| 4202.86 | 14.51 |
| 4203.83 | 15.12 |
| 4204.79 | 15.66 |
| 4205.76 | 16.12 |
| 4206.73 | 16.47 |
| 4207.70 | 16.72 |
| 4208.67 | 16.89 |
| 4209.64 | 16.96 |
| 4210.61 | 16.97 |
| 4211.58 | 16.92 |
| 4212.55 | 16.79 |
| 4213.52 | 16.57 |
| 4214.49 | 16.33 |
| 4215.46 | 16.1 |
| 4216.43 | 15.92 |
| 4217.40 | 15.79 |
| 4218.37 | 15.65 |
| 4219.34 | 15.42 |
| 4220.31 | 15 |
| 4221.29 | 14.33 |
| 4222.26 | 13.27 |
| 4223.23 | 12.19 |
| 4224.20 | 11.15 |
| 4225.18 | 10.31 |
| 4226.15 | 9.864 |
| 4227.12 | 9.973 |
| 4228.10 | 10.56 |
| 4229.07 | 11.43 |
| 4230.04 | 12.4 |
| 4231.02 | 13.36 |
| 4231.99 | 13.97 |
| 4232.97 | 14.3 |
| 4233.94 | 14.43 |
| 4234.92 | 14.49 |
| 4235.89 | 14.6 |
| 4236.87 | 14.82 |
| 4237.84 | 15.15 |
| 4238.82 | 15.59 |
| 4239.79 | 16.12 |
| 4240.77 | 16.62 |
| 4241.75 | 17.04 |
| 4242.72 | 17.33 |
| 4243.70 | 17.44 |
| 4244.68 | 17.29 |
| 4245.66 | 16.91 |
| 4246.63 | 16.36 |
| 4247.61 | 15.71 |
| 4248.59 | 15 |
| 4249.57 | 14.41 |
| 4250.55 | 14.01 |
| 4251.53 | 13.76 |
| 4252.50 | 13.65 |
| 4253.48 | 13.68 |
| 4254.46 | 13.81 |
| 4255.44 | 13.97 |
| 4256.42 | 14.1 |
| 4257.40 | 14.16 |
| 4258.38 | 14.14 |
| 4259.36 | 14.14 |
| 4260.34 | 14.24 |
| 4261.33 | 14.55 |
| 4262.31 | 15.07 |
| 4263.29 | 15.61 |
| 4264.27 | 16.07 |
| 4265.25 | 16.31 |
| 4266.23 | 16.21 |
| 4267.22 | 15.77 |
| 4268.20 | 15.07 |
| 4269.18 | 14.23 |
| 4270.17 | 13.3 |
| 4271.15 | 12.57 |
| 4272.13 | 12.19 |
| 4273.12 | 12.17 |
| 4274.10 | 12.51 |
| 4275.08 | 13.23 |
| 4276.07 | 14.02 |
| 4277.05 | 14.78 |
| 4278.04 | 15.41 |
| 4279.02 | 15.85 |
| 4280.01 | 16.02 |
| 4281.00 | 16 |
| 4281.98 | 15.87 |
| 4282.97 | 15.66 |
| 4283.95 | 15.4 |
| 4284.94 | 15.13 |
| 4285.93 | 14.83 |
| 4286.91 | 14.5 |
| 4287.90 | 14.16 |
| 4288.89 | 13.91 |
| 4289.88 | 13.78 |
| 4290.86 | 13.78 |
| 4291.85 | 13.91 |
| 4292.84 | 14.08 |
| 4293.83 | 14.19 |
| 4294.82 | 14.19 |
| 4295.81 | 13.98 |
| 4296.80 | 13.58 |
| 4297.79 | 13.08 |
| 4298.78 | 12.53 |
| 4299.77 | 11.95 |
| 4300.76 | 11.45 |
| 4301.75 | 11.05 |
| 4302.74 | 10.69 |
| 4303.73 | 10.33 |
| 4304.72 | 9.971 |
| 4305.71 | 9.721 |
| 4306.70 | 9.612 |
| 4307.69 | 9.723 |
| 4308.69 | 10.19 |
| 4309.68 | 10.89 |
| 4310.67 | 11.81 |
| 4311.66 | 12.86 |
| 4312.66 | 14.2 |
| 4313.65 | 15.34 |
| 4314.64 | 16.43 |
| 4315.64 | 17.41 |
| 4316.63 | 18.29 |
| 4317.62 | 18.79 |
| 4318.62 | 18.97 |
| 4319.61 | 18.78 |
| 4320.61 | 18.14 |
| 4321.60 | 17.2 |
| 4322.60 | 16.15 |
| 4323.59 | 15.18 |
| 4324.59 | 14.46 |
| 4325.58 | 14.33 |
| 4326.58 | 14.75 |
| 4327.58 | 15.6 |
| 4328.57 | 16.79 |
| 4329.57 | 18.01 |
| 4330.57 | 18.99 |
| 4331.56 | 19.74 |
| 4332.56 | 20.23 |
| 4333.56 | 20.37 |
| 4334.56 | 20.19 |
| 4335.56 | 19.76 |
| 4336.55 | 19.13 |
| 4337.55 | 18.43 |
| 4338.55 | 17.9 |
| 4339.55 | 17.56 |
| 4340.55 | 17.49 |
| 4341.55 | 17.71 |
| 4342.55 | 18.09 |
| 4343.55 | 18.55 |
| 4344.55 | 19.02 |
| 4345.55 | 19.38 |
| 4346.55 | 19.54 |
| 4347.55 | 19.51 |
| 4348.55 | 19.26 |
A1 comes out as 1.9 angstroms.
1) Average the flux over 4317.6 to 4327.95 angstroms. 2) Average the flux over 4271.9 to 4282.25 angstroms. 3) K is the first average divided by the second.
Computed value 1.1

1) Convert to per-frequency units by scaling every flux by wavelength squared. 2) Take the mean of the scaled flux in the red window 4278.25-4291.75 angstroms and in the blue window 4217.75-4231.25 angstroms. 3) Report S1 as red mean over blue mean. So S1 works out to 1.23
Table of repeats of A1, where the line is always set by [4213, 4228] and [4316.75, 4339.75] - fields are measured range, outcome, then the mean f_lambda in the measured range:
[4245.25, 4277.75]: 1.87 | 14.4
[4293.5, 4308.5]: 4.55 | 11.7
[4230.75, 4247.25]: -1.35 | 15.7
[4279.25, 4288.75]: 0.53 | 15.2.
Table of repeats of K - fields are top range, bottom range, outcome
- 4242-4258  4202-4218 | 0.93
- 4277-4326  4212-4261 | 0.98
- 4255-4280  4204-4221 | 0.89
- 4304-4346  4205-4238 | 1.13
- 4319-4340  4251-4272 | 1.22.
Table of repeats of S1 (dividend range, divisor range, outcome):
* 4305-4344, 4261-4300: 1.16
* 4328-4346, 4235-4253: 1.25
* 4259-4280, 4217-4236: 1.13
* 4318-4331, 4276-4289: 1.12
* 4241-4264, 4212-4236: 1.11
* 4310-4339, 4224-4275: 1.24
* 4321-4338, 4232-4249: 1.16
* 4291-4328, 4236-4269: 0.93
